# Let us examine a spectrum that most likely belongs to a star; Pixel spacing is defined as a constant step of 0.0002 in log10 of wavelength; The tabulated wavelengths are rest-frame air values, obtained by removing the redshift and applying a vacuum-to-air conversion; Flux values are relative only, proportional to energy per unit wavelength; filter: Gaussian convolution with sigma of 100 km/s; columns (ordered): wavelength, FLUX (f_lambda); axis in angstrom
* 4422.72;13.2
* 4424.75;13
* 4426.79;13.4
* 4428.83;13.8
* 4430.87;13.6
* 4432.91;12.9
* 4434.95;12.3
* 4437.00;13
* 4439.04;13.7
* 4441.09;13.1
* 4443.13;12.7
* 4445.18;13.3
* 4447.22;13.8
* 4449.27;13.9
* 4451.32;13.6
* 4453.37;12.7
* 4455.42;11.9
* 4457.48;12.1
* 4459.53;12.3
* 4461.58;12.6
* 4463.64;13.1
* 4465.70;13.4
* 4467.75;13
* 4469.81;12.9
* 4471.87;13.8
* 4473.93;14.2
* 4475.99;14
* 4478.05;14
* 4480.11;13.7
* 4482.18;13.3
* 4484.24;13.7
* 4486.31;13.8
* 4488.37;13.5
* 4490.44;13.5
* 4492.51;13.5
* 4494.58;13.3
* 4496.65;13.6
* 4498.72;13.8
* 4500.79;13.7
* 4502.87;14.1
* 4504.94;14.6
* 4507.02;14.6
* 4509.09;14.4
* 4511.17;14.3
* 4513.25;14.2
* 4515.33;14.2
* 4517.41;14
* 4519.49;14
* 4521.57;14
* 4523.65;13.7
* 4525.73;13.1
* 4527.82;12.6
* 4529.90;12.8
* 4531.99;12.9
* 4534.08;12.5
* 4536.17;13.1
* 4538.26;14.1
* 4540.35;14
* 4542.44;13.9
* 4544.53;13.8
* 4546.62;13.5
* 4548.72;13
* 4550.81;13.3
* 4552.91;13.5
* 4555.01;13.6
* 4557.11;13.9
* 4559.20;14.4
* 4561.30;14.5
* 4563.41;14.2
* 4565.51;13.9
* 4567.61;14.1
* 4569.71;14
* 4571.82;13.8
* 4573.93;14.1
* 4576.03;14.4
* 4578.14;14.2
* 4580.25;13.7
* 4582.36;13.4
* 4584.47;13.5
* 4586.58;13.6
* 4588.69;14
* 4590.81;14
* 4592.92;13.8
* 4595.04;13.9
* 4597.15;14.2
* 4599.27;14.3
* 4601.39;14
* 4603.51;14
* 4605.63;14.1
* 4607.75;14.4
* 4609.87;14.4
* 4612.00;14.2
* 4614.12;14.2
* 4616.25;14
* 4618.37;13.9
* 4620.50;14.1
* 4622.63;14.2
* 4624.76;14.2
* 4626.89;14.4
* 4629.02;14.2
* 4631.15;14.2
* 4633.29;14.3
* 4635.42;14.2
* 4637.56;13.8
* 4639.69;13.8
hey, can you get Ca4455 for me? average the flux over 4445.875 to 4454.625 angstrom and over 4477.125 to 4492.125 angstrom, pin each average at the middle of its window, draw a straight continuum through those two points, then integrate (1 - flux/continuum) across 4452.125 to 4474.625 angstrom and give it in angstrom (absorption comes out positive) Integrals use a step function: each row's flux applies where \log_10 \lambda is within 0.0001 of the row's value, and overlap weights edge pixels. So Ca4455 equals 1.0 angstrom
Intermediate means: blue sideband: 13.5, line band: 12.9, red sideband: 13.6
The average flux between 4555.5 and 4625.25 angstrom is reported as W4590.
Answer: 14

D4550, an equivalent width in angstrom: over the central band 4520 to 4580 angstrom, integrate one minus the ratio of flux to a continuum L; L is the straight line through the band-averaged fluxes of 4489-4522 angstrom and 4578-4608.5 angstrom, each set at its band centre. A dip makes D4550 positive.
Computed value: 1.18 angstrom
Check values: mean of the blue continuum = 14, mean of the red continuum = 13.9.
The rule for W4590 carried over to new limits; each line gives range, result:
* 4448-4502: 13.3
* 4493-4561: 13.7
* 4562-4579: 14.1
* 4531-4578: 13.8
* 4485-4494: 13.6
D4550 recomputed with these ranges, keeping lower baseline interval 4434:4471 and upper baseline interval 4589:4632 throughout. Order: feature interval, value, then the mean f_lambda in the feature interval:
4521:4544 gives 0.38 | 13.3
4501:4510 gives -0.67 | 14.4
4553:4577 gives -0.45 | 14.1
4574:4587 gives 0.07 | 13.8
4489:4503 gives -0.34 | 13.6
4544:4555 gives 0.21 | 13.4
